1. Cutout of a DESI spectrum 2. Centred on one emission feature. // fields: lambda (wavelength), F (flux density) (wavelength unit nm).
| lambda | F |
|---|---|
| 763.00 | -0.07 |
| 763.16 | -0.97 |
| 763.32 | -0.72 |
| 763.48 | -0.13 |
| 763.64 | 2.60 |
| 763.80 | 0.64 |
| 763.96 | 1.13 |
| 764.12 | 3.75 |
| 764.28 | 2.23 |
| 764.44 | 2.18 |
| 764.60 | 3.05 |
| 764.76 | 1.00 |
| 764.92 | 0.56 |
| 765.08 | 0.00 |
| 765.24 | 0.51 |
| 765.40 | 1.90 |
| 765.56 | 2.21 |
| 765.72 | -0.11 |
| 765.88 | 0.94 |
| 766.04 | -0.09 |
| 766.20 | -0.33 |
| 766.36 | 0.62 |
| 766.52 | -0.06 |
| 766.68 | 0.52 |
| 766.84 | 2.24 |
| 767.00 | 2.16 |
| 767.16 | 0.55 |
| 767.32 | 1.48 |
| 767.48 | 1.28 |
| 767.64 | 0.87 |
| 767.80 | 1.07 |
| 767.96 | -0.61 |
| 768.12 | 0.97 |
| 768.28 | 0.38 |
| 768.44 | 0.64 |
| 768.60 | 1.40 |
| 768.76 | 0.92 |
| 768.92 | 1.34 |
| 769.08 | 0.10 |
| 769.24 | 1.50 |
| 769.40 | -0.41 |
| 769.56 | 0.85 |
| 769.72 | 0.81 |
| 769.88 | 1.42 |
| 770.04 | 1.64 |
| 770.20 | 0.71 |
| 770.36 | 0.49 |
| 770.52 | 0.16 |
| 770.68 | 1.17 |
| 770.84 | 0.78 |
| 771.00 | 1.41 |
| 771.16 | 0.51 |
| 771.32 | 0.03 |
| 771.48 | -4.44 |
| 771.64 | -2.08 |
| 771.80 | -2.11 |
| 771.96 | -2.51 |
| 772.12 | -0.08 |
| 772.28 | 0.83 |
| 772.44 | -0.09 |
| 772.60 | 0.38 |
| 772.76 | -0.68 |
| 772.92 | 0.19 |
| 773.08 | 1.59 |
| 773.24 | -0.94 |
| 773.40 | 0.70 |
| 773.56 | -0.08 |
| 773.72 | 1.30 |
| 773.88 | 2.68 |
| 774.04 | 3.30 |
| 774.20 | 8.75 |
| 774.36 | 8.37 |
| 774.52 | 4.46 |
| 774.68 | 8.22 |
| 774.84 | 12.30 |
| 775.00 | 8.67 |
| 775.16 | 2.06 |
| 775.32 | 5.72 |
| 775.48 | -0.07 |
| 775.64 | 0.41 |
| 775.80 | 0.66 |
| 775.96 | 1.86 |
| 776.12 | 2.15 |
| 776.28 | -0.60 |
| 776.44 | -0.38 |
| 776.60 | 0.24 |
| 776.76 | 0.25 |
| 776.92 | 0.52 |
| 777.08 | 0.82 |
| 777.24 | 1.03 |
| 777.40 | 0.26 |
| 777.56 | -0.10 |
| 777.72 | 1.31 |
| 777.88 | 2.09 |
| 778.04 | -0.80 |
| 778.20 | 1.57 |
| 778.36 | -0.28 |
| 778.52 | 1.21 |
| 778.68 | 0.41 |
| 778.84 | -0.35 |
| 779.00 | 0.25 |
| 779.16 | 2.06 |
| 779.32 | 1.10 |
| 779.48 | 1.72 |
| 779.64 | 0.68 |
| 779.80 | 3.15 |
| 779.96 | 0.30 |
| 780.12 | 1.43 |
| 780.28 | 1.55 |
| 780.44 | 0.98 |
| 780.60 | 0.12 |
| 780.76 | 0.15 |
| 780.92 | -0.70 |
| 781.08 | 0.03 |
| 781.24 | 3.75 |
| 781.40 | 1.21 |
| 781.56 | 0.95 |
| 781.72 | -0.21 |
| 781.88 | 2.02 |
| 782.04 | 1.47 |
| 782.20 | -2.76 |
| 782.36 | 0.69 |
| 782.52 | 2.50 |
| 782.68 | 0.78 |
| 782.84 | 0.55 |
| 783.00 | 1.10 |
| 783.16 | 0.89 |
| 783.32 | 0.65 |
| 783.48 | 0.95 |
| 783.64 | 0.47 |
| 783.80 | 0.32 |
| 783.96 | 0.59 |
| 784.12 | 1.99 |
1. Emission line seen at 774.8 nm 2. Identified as [O II]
